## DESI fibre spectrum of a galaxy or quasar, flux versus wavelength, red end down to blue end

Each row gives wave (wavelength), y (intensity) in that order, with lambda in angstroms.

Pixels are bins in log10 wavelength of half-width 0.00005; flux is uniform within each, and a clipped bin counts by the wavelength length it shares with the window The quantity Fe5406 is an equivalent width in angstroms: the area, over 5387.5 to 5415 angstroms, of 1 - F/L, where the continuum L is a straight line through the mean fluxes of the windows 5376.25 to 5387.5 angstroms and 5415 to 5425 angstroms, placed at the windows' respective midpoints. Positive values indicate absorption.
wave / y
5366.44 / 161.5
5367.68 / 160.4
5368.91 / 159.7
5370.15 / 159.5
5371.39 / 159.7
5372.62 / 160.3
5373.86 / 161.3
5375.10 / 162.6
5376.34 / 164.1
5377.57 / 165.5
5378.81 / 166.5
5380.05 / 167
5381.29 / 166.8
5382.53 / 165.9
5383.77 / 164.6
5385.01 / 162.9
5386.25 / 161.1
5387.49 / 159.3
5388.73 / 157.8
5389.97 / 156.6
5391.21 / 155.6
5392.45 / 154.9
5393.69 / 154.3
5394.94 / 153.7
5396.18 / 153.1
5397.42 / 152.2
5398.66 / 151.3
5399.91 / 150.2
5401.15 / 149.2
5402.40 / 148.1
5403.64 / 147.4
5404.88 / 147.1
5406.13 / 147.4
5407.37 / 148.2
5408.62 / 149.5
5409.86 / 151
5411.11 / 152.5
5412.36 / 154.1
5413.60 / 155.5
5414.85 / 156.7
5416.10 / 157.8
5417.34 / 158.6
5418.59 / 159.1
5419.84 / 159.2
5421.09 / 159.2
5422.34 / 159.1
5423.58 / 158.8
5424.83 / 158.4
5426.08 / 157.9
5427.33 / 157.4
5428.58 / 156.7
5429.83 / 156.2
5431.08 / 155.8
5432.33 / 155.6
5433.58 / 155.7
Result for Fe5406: 1.61 angstroms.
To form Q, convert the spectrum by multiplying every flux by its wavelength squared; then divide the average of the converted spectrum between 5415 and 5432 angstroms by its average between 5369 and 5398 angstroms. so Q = 1.00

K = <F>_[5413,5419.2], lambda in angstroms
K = 158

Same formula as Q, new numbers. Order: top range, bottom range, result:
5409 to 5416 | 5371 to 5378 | 0.96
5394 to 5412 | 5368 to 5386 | 0.93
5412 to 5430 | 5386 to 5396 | 1.02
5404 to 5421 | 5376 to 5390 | 0.95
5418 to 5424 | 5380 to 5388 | 0.99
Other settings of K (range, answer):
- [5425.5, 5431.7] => 157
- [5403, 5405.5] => 148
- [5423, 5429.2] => 158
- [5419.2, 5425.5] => 159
